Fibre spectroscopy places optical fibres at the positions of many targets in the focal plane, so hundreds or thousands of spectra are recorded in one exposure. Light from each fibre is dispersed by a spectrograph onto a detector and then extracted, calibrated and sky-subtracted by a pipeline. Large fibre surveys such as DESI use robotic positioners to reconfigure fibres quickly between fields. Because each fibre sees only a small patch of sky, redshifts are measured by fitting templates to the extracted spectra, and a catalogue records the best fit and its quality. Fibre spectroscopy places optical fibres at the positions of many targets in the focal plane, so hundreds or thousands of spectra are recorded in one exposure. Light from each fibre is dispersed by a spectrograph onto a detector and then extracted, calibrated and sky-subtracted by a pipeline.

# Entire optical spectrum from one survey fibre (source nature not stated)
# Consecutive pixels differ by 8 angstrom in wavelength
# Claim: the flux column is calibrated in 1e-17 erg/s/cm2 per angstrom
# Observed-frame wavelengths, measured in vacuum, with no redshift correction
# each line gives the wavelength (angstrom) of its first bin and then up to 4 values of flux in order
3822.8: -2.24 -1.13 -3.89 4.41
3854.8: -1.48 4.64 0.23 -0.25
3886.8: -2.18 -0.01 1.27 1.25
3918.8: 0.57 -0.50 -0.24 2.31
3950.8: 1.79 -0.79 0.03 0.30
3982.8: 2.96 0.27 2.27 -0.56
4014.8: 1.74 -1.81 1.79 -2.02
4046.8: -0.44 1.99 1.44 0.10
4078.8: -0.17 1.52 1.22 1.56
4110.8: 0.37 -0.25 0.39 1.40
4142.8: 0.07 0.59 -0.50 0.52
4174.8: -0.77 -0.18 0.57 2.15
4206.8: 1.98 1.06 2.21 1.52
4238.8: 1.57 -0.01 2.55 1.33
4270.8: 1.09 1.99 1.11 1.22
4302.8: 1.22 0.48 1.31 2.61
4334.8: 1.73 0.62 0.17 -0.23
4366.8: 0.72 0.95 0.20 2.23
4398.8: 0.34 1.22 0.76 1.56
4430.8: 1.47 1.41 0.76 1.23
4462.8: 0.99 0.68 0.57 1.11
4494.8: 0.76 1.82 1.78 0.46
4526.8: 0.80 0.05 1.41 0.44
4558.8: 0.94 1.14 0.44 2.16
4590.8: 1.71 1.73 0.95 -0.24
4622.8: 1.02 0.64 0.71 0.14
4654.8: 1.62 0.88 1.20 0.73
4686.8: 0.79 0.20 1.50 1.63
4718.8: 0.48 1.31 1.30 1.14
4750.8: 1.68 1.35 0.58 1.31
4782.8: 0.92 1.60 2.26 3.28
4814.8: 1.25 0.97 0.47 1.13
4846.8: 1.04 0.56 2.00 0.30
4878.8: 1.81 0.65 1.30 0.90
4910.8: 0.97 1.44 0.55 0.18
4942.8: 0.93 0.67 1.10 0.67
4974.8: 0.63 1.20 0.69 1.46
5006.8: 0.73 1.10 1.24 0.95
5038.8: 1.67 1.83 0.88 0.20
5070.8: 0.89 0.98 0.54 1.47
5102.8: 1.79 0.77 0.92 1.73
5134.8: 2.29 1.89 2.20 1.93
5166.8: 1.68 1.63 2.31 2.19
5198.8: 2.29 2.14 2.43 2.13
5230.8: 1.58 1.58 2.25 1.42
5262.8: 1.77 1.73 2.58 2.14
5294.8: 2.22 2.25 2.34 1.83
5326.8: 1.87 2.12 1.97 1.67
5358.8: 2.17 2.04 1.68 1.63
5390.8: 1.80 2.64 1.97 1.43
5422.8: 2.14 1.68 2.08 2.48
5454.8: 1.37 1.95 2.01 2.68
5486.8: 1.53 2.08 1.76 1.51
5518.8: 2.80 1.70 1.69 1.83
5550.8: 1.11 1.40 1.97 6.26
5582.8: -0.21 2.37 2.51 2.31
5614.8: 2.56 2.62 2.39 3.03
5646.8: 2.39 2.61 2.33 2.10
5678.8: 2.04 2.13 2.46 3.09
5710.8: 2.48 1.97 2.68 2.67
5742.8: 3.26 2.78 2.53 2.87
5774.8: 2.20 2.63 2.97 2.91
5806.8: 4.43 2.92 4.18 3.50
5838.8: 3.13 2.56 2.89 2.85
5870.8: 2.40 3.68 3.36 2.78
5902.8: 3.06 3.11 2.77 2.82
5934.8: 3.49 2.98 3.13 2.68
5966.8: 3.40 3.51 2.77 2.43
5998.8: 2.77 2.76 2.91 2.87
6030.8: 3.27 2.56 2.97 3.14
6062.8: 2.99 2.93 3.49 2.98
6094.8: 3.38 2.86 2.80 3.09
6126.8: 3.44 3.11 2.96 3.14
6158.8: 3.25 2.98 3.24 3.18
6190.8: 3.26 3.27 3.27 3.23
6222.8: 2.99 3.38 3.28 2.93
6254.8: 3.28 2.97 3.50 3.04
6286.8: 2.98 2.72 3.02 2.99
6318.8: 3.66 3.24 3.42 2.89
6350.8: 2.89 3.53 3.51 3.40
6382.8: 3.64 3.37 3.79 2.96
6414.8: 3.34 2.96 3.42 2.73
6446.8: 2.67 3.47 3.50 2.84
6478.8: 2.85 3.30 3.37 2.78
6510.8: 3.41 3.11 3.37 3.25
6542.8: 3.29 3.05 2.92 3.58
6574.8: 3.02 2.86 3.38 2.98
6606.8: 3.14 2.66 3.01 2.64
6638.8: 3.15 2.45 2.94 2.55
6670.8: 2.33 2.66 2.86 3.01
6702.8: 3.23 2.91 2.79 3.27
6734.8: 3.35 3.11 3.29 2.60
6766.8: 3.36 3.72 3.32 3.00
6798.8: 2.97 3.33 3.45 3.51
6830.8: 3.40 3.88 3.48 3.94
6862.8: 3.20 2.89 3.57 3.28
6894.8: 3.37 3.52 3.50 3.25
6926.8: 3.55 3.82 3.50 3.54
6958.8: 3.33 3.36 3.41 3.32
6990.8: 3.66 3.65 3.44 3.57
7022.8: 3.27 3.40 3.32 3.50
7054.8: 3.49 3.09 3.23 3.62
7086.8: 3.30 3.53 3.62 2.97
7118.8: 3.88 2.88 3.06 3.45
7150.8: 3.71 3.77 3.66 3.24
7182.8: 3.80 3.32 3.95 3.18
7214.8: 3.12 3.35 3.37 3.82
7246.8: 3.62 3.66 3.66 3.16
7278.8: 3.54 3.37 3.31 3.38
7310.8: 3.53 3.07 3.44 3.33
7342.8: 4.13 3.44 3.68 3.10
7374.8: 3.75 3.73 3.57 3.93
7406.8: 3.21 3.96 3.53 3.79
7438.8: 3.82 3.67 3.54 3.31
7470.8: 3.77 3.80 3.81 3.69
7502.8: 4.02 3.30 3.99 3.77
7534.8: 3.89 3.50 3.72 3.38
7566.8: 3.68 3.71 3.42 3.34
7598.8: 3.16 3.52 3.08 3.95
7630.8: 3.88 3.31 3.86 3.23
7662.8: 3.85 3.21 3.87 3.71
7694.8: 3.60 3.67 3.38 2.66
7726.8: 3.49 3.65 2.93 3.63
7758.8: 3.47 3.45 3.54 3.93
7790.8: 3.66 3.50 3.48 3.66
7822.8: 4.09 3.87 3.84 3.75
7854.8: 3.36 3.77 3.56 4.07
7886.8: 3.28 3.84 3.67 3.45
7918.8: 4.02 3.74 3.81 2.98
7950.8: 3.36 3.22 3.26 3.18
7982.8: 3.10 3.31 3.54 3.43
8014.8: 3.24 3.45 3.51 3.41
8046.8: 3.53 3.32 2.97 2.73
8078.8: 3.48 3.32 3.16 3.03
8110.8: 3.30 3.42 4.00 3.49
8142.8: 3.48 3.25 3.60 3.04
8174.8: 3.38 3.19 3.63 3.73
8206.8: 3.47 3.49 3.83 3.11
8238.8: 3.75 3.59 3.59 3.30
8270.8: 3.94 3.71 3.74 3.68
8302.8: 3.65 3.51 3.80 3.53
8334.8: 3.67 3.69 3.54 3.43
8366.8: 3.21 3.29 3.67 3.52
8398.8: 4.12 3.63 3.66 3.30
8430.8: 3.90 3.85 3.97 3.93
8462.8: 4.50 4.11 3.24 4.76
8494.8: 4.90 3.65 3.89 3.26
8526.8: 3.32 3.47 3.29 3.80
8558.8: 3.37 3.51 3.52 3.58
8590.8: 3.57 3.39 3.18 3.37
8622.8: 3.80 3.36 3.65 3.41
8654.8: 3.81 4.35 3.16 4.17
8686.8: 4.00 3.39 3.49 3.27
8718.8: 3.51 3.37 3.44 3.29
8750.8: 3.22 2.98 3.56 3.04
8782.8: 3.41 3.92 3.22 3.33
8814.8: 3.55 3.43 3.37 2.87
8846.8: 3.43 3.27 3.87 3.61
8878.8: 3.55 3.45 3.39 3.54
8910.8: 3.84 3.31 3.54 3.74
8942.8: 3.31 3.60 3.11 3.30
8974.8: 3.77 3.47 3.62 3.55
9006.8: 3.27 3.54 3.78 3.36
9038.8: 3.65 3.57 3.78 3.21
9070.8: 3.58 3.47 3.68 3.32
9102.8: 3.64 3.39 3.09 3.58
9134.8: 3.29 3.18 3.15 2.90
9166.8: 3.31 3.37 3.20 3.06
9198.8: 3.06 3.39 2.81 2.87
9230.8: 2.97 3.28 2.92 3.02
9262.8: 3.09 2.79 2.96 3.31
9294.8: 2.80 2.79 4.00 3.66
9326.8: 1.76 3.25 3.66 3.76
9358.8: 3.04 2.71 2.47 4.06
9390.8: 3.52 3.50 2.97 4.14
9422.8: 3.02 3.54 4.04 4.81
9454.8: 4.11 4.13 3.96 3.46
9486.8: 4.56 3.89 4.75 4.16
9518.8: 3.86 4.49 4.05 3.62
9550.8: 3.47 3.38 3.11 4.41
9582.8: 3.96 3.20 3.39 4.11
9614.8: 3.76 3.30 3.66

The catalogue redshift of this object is 0.29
